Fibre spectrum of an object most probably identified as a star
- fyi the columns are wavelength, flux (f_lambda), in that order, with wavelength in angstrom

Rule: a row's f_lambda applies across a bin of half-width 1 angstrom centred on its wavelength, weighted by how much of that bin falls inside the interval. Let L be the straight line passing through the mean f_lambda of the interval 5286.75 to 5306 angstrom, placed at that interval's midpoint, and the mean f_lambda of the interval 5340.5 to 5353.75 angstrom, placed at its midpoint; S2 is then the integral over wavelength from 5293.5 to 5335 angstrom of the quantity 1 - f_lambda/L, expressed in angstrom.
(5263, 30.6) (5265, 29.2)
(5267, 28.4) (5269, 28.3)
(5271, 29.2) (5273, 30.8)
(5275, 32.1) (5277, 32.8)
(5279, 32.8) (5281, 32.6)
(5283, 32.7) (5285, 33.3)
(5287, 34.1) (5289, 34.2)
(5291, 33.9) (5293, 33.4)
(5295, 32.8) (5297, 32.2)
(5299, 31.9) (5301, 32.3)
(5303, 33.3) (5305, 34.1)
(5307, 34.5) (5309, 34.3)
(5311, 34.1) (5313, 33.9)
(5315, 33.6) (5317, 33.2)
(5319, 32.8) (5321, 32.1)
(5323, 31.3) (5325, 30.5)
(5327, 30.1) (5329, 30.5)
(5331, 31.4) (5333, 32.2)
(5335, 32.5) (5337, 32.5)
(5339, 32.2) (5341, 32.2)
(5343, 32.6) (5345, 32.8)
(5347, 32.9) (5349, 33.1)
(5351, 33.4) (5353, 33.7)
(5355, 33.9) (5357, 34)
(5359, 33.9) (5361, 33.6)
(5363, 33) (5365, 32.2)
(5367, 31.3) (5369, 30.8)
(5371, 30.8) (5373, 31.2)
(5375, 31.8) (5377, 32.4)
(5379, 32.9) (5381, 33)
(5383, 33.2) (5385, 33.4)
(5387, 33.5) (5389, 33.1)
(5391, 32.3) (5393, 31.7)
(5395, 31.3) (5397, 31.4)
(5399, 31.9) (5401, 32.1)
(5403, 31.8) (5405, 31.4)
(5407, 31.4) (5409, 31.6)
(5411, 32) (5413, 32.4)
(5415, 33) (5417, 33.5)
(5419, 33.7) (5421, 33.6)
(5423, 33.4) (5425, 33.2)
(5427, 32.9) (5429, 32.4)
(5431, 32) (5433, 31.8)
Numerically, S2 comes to 0.7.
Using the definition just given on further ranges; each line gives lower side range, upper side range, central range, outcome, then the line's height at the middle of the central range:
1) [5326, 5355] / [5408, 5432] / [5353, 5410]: 0.4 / 32.6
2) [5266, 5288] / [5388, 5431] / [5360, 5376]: 0.1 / 32.1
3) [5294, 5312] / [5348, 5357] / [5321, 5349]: 1.3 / 33.5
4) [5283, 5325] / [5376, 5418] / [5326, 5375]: 0.6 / 32.8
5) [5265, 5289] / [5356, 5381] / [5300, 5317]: -1.0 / 31.8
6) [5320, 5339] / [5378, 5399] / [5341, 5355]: -0.6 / 31.8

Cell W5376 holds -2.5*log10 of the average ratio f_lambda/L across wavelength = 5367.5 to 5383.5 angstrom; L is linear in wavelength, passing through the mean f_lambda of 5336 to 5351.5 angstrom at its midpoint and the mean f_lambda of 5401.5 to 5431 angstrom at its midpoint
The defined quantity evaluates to 0.023 mag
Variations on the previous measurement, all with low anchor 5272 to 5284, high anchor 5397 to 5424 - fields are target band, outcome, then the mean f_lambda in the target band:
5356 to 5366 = -0.03 mag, 33.3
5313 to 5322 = -0.02 mag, 33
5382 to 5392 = -0.02 mag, 33.1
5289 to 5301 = -0.02 mag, 32.9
